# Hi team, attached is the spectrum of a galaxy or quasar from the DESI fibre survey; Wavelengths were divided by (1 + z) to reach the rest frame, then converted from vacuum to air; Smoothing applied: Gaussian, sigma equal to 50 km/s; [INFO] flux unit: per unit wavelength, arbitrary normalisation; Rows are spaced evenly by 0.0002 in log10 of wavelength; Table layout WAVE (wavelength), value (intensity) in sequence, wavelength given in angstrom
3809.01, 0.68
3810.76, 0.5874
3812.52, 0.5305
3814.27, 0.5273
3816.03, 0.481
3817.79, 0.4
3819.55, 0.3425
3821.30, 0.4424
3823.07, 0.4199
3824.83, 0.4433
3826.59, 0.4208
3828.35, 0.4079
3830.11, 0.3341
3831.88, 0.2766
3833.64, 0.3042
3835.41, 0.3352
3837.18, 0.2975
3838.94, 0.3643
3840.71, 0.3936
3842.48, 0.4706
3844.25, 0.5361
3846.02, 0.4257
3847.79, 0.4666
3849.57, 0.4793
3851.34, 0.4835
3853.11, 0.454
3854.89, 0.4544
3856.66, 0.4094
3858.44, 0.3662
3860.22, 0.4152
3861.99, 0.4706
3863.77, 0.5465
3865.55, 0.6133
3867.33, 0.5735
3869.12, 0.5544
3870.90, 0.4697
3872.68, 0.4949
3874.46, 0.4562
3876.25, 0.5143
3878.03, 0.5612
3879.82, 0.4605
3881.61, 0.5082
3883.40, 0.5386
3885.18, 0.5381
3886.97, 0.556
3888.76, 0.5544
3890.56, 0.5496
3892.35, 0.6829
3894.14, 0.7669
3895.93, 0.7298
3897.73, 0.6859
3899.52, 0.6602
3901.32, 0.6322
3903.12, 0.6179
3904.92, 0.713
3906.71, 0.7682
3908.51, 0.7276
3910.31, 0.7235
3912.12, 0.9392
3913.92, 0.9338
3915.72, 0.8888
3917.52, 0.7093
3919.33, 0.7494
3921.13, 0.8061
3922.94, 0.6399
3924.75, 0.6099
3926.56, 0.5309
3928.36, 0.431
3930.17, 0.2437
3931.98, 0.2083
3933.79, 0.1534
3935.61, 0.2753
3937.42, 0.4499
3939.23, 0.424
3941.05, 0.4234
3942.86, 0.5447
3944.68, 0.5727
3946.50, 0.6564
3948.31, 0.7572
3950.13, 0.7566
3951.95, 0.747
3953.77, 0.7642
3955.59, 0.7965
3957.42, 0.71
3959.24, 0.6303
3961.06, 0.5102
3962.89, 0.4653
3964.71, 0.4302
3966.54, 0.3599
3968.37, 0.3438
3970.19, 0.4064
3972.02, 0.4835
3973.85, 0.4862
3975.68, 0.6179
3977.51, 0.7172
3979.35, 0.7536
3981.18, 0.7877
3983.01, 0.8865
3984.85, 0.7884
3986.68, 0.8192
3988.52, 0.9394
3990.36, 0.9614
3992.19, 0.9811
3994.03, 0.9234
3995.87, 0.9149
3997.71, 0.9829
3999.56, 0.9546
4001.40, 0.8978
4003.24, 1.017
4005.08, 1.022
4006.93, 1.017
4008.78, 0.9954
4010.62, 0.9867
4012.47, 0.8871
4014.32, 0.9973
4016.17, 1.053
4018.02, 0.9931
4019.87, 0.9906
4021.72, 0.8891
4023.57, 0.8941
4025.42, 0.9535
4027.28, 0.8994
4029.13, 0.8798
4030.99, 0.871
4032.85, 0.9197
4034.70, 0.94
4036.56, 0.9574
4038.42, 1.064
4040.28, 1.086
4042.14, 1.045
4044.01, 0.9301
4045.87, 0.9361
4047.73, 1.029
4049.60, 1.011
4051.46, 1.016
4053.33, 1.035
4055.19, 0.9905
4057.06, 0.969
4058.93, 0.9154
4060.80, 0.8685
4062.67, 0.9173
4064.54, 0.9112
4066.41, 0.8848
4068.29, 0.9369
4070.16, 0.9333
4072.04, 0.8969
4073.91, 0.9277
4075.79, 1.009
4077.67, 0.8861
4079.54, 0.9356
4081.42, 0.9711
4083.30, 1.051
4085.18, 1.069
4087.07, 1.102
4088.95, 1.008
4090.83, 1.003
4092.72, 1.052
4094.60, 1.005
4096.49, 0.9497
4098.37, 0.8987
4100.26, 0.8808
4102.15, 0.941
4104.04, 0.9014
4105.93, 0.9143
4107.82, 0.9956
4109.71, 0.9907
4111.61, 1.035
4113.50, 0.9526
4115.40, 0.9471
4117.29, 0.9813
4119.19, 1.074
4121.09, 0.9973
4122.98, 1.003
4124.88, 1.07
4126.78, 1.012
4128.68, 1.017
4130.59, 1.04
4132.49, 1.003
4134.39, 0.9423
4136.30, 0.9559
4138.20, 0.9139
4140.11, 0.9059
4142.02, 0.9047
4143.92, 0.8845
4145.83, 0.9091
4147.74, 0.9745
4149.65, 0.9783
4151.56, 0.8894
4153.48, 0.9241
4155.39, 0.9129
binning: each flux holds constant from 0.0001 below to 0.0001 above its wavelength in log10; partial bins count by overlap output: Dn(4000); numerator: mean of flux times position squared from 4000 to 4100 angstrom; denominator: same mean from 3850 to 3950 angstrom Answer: 1.83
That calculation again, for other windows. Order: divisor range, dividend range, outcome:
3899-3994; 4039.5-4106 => 1.62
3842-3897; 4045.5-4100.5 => 2.06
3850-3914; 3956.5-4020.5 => 1.44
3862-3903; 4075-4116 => 1.89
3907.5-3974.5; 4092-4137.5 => 1.86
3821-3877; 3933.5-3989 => 1.44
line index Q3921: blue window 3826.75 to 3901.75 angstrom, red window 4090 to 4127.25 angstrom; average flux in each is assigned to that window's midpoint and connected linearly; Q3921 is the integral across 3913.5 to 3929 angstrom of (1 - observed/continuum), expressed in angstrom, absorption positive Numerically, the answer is -2.3 angstrom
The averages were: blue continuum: 0.494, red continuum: 0.98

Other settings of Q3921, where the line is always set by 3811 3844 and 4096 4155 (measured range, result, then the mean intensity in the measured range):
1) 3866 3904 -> -4.7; 0.577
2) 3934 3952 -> 2.5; 0.536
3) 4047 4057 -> -2.3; 1.01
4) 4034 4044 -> -2.7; 1.01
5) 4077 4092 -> -2.1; 1.01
